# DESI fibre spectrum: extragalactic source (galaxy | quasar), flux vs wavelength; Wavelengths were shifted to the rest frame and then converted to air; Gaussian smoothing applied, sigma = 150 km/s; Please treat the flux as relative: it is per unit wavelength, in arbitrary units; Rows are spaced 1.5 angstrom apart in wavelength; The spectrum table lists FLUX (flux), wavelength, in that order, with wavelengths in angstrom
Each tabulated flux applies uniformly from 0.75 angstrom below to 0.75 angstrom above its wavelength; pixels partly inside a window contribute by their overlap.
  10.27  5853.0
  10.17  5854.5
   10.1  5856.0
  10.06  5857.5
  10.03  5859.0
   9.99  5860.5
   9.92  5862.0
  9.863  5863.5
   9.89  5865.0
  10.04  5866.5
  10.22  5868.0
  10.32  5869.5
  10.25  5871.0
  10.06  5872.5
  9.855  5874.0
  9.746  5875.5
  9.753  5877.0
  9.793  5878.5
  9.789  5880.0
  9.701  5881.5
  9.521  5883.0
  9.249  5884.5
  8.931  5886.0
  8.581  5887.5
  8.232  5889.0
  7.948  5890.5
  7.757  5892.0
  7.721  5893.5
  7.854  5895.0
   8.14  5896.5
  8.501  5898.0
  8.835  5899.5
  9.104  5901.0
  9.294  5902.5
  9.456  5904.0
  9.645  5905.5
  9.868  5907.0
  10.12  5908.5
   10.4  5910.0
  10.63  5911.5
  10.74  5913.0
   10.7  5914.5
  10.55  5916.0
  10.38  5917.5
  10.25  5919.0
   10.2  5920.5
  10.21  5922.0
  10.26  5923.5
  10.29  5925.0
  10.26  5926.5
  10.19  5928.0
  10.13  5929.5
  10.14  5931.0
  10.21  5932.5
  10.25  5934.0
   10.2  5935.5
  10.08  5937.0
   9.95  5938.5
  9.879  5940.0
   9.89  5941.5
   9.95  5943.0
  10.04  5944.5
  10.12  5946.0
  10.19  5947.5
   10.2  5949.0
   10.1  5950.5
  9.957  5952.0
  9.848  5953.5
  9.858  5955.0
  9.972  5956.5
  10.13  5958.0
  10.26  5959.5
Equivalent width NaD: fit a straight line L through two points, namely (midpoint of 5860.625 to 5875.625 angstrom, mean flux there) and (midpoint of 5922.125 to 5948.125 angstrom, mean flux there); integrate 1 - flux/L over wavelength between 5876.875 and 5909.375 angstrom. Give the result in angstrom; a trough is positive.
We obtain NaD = 3.5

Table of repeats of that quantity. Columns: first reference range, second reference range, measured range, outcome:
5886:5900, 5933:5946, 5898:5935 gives -3.8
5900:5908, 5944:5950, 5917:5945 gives -0.7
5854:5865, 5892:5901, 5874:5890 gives -0.7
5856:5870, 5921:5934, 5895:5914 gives 1.2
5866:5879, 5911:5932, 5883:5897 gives 2.5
